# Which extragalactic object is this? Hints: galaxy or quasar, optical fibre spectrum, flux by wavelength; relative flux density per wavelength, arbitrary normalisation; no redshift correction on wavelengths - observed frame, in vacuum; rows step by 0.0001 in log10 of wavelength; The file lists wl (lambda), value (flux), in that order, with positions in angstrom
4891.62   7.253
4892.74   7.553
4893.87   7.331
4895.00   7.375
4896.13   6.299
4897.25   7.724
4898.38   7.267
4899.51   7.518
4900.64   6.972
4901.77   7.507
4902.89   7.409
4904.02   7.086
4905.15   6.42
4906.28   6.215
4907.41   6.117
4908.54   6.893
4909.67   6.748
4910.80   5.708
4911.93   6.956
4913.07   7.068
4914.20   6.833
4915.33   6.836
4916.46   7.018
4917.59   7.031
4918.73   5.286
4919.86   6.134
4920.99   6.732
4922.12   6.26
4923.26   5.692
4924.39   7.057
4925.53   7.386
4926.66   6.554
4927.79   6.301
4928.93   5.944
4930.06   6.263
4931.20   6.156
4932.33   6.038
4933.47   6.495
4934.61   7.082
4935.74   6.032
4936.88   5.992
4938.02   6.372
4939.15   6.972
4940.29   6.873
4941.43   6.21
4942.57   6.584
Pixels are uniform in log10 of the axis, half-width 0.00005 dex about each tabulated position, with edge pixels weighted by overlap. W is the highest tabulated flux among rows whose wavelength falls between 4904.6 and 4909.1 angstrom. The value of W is 6.893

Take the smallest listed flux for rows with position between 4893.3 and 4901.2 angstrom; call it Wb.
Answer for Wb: 6.299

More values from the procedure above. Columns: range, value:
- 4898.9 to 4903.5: 6.972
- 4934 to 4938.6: 5.992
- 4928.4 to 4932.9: 5.944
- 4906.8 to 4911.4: 5.708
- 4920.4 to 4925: 5.692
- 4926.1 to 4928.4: 6.301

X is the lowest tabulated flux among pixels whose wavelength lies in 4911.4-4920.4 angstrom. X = 5.286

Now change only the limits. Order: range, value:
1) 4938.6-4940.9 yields 6.873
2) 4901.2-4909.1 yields 6.117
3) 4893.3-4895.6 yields 7.331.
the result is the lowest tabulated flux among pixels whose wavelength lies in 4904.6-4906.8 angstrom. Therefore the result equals 6.215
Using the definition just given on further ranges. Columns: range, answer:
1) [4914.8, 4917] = 6.836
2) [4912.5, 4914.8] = 6.833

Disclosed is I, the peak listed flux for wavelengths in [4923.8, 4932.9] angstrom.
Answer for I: 7.386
